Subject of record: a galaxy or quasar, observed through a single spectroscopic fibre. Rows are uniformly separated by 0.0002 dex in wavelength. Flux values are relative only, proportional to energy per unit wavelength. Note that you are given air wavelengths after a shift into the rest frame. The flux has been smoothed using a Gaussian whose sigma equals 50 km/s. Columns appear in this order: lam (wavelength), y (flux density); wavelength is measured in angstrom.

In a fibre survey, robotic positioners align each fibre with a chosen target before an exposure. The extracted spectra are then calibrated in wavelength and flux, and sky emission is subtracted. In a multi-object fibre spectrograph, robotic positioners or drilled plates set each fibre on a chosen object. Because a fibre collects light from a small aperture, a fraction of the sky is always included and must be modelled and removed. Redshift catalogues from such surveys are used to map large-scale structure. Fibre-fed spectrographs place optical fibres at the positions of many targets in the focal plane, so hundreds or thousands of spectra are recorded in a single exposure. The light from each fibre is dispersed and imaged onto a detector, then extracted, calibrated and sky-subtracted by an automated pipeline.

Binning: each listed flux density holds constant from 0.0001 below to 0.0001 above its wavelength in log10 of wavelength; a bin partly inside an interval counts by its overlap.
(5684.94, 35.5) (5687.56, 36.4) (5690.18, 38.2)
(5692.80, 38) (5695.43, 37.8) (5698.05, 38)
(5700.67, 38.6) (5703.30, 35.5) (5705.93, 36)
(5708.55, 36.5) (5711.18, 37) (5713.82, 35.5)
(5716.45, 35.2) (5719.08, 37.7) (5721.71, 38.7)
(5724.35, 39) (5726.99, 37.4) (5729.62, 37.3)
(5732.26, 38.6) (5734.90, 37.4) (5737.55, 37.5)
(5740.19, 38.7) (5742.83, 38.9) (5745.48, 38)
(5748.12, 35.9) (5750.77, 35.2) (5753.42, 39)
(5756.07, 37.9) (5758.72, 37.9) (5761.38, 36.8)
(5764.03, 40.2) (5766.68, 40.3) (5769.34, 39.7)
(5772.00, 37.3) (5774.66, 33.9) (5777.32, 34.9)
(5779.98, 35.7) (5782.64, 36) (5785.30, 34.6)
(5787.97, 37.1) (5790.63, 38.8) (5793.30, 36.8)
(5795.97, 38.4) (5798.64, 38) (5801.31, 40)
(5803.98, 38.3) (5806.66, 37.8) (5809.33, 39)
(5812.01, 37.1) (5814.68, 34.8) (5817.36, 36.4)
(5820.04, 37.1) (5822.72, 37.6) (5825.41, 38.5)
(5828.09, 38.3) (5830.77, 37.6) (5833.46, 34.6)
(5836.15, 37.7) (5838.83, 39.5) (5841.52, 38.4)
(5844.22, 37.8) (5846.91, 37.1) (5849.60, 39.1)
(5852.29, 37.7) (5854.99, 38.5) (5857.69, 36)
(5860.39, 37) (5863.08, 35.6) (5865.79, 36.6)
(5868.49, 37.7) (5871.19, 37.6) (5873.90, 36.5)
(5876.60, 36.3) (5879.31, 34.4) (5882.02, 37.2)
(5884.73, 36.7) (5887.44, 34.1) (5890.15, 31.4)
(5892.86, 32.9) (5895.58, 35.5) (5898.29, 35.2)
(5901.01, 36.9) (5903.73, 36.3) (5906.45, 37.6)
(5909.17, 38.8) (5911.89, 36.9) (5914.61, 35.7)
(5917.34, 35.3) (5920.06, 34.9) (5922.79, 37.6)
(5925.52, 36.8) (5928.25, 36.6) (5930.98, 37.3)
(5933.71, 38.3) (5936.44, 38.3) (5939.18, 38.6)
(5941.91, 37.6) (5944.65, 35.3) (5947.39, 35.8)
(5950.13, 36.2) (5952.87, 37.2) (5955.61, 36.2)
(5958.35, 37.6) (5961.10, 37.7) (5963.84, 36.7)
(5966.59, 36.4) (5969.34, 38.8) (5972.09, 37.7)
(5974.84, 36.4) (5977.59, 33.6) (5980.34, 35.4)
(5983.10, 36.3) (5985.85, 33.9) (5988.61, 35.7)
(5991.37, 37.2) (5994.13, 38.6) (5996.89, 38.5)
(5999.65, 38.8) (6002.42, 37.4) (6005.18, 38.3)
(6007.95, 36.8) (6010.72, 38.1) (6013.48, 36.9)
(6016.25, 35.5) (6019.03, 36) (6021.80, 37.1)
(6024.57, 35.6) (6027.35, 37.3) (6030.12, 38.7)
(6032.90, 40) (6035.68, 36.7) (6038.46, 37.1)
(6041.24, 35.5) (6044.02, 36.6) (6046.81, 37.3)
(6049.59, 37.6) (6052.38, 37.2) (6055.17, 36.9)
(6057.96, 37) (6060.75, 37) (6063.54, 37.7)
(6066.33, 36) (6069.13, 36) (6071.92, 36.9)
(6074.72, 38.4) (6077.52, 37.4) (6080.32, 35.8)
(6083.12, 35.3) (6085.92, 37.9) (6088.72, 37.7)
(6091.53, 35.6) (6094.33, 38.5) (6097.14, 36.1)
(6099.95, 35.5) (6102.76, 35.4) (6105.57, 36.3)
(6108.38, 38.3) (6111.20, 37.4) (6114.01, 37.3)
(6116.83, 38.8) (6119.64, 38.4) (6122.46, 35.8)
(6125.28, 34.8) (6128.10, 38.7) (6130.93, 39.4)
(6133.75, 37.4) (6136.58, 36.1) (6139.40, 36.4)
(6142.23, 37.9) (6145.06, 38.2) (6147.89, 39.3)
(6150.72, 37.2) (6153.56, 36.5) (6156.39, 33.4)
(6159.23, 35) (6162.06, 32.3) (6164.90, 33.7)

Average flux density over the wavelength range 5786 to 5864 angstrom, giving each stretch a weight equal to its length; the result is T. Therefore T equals 37.6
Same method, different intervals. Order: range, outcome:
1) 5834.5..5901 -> 36.5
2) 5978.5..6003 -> 36.8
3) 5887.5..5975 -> 36.5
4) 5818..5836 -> 37.3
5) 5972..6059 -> 36.9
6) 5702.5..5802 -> 37.3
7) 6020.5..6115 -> 37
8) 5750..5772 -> 38.4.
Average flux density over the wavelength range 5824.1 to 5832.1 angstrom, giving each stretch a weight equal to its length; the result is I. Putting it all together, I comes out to 38.2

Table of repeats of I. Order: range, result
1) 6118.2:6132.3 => 37.4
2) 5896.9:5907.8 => 36.5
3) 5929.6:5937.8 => 38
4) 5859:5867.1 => 36.4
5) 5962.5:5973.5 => 37.4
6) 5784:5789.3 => 35.8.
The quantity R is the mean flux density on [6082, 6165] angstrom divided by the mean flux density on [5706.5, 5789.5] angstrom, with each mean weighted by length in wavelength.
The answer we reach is 1.0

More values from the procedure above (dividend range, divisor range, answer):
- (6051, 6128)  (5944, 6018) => 1.00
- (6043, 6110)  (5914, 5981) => 1.00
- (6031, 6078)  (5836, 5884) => 1.00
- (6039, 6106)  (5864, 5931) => 1.02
